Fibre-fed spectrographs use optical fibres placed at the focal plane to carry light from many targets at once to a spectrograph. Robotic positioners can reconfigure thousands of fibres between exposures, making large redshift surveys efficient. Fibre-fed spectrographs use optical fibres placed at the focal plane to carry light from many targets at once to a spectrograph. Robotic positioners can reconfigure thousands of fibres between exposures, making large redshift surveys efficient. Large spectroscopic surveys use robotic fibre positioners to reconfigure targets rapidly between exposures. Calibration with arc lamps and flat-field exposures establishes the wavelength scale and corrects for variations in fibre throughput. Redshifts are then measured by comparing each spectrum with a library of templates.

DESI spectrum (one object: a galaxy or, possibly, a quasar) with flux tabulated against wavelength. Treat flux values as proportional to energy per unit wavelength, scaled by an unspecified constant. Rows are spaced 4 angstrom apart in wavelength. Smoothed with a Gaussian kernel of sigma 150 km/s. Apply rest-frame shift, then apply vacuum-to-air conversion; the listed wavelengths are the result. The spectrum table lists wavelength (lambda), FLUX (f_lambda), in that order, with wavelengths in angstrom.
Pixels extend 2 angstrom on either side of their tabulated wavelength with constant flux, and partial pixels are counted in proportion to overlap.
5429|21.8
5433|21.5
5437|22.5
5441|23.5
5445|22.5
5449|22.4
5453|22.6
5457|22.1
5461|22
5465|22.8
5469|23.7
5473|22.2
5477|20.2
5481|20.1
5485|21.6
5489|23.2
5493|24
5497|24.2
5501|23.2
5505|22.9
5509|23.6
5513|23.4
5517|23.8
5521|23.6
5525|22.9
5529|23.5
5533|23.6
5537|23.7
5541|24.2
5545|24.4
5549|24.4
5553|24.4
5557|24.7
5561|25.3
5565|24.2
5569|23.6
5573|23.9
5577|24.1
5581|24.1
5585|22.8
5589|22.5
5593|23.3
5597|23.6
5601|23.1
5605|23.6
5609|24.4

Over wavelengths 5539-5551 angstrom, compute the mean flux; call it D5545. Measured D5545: 24.3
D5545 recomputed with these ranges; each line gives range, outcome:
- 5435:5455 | 22.7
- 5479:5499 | 22.6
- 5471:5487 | 21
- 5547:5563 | 24.7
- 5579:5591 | 23.1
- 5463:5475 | 22.9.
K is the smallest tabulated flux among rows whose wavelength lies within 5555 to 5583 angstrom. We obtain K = 23.6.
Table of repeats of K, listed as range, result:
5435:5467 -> 22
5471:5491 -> 20.1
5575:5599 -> 22.5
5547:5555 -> 24.4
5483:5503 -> 21.6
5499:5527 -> 22.9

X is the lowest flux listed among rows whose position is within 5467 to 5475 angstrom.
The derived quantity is 22.2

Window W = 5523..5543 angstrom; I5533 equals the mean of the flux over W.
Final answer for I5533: 23.6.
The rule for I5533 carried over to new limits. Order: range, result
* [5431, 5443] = 22.5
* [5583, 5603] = 23.1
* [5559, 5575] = 24.2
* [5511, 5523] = 23.6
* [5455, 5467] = 22.3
